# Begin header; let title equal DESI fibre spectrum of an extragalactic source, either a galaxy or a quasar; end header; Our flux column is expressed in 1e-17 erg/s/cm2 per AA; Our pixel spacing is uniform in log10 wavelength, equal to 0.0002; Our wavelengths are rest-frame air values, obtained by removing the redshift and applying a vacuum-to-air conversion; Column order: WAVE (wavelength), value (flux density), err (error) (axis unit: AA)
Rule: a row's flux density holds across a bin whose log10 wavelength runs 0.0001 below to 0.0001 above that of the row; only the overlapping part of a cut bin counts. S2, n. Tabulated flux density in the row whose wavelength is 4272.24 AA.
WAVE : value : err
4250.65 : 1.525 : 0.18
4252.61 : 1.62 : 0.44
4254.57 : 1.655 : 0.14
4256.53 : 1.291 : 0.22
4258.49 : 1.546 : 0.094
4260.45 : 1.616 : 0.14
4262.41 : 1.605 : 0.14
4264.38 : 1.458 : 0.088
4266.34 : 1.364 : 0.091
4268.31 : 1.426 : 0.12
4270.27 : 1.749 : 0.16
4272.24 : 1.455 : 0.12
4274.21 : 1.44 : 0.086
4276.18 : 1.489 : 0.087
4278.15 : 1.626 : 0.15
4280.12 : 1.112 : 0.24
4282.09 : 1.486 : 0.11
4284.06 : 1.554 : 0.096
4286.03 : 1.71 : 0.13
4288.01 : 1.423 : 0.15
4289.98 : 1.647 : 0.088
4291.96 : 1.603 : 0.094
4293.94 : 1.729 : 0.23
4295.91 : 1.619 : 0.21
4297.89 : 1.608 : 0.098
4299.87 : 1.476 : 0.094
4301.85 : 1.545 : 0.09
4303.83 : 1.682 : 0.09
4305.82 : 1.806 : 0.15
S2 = 1.455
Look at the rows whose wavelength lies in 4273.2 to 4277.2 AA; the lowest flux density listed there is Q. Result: 1.44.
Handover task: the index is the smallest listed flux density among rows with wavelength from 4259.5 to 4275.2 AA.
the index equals 1.364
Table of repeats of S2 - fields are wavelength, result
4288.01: 1.423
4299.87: 1.476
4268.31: 1.426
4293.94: 1.729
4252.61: 1.62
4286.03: 1.71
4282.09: 1.486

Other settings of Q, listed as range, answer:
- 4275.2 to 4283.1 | 1.112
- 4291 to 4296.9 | 1.603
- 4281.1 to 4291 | 1.423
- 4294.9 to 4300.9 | 1.476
